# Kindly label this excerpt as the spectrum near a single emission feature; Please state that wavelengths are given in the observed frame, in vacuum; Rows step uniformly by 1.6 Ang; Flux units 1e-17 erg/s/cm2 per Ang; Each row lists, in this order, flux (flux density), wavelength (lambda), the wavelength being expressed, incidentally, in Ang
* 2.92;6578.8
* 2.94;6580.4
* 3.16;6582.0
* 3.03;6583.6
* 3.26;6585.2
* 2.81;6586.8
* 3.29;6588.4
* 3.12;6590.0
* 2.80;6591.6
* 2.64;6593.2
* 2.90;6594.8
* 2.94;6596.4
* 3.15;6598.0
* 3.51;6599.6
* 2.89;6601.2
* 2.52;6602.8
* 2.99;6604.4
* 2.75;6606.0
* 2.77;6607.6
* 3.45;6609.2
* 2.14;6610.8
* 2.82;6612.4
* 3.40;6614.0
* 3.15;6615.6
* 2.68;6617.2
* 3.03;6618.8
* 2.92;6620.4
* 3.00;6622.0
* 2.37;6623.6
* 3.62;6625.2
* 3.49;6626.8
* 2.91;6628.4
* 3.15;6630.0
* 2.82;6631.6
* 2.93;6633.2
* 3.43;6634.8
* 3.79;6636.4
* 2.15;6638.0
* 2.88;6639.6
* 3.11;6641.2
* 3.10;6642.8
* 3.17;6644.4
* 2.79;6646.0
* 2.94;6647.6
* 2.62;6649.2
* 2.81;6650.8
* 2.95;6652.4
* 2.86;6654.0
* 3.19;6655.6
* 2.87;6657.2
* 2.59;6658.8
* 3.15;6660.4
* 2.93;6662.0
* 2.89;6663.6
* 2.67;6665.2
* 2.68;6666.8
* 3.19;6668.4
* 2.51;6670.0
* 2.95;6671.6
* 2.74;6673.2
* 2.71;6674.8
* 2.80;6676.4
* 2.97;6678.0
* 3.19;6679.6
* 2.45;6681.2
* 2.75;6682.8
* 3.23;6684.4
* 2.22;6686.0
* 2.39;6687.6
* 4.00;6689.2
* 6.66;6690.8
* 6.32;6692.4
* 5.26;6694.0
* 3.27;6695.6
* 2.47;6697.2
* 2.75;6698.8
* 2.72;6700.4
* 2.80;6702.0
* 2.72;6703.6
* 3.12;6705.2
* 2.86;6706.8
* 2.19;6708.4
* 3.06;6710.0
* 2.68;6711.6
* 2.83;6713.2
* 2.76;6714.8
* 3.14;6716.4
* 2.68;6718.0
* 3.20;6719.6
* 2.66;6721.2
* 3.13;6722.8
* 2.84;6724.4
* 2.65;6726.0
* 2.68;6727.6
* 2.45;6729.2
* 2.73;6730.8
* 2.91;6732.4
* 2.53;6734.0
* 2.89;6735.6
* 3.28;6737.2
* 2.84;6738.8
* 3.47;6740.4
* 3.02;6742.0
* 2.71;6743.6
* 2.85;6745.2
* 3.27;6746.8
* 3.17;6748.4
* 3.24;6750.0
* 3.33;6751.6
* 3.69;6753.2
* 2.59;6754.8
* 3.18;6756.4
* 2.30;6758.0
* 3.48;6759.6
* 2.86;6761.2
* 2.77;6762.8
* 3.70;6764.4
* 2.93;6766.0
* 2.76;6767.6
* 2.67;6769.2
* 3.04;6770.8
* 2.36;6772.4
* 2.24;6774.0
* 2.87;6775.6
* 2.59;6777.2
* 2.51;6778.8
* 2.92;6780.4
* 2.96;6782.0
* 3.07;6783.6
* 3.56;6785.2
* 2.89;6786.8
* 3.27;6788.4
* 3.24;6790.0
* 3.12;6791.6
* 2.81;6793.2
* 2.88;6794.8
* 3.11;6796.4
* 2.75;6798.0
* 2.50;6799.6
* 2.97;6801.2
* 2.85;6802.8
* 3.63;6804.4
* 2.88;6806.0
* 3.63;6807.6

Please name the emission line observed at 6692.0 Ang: H-beta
